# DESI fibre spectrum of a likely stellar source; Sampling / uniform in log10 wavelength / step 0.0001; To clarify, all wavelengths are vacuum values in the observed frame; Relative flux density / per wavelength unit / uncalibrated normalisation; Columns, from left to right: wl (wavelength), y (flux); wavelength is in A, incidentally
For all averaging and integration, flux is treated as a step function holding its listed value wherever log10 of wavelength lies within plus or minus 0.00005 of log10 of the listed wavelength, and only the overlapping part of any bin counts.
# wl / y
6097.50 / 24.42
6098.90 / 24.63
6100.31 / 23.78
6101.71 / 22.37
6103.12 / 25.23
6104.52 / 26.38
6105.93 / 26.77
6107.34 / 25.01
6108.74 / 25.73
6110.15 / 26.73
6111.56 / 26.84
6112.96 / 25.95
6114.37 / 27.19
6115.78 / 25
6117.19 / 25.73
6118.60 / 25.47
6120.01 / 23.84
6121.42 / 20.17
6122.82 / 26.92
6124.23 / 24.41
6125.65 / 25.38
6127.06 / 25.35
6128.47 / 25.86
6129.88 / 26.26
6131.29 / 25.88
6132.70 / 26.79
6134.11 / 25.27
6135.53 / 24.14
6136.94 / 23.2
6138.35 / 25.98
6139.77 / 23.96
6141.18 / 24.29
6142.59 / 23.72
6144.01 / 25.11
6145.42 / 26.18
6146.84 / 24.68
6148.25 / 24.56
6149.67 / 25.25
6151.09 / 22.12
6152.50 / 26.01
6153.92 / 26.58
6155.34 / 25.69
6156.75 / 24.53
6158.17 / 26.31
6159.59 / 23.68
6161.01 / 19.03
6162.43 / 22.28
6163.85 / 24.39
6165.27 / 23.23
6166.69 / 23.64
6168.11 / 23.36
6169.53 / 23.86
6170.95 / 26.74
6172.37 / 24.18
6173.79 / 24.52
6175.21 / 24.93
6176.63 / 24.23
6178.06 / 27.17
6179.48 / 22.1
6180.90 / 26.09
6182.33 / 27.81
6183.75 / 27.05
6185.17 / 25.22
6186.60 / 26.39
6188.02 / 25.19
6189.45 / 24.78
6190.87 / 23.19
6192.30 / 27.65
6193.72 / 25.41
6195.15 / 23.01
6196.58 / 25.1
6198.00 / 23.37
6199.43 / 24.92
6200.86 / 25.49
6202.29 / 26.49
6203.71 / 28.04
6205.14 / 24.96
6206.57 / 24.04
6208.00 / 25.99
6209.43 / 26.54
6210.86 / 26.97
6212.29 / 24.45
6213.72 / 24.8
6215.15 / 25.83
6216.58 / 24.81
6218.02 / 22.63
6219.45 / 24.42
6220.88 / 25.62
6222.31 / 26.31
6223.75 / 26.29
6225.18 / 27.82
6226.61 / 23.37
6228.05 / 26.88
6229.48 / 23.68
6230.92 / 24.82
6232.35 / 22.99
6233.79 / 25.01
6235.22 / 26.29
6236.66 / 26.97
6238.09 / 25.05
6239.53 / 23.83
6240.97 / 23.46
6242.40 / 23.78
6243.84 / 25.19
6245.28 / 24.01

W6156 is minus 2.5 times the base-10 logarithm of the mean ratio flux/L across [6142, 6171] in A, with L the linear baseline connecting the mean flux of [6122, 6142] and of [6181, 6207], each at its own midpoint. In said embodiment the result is 0.05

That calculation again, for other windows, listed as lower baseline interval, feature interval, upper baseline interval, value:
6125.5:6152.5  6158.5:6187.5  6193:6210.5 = 0.03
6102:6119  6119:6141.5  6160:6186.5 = 0.02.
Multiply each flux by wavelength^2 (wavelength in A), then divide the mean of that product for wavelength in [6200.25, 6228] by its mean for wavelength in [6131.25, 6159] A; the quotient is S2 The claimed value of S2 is 1.05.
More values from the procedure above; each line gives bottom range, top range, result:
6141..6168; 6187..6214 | 1.06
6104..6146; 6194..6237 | 1.03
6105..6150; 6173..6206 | 1.02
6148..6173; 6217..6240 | 1.06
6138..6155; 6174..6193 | 1.04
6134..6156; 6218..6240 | 1.05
